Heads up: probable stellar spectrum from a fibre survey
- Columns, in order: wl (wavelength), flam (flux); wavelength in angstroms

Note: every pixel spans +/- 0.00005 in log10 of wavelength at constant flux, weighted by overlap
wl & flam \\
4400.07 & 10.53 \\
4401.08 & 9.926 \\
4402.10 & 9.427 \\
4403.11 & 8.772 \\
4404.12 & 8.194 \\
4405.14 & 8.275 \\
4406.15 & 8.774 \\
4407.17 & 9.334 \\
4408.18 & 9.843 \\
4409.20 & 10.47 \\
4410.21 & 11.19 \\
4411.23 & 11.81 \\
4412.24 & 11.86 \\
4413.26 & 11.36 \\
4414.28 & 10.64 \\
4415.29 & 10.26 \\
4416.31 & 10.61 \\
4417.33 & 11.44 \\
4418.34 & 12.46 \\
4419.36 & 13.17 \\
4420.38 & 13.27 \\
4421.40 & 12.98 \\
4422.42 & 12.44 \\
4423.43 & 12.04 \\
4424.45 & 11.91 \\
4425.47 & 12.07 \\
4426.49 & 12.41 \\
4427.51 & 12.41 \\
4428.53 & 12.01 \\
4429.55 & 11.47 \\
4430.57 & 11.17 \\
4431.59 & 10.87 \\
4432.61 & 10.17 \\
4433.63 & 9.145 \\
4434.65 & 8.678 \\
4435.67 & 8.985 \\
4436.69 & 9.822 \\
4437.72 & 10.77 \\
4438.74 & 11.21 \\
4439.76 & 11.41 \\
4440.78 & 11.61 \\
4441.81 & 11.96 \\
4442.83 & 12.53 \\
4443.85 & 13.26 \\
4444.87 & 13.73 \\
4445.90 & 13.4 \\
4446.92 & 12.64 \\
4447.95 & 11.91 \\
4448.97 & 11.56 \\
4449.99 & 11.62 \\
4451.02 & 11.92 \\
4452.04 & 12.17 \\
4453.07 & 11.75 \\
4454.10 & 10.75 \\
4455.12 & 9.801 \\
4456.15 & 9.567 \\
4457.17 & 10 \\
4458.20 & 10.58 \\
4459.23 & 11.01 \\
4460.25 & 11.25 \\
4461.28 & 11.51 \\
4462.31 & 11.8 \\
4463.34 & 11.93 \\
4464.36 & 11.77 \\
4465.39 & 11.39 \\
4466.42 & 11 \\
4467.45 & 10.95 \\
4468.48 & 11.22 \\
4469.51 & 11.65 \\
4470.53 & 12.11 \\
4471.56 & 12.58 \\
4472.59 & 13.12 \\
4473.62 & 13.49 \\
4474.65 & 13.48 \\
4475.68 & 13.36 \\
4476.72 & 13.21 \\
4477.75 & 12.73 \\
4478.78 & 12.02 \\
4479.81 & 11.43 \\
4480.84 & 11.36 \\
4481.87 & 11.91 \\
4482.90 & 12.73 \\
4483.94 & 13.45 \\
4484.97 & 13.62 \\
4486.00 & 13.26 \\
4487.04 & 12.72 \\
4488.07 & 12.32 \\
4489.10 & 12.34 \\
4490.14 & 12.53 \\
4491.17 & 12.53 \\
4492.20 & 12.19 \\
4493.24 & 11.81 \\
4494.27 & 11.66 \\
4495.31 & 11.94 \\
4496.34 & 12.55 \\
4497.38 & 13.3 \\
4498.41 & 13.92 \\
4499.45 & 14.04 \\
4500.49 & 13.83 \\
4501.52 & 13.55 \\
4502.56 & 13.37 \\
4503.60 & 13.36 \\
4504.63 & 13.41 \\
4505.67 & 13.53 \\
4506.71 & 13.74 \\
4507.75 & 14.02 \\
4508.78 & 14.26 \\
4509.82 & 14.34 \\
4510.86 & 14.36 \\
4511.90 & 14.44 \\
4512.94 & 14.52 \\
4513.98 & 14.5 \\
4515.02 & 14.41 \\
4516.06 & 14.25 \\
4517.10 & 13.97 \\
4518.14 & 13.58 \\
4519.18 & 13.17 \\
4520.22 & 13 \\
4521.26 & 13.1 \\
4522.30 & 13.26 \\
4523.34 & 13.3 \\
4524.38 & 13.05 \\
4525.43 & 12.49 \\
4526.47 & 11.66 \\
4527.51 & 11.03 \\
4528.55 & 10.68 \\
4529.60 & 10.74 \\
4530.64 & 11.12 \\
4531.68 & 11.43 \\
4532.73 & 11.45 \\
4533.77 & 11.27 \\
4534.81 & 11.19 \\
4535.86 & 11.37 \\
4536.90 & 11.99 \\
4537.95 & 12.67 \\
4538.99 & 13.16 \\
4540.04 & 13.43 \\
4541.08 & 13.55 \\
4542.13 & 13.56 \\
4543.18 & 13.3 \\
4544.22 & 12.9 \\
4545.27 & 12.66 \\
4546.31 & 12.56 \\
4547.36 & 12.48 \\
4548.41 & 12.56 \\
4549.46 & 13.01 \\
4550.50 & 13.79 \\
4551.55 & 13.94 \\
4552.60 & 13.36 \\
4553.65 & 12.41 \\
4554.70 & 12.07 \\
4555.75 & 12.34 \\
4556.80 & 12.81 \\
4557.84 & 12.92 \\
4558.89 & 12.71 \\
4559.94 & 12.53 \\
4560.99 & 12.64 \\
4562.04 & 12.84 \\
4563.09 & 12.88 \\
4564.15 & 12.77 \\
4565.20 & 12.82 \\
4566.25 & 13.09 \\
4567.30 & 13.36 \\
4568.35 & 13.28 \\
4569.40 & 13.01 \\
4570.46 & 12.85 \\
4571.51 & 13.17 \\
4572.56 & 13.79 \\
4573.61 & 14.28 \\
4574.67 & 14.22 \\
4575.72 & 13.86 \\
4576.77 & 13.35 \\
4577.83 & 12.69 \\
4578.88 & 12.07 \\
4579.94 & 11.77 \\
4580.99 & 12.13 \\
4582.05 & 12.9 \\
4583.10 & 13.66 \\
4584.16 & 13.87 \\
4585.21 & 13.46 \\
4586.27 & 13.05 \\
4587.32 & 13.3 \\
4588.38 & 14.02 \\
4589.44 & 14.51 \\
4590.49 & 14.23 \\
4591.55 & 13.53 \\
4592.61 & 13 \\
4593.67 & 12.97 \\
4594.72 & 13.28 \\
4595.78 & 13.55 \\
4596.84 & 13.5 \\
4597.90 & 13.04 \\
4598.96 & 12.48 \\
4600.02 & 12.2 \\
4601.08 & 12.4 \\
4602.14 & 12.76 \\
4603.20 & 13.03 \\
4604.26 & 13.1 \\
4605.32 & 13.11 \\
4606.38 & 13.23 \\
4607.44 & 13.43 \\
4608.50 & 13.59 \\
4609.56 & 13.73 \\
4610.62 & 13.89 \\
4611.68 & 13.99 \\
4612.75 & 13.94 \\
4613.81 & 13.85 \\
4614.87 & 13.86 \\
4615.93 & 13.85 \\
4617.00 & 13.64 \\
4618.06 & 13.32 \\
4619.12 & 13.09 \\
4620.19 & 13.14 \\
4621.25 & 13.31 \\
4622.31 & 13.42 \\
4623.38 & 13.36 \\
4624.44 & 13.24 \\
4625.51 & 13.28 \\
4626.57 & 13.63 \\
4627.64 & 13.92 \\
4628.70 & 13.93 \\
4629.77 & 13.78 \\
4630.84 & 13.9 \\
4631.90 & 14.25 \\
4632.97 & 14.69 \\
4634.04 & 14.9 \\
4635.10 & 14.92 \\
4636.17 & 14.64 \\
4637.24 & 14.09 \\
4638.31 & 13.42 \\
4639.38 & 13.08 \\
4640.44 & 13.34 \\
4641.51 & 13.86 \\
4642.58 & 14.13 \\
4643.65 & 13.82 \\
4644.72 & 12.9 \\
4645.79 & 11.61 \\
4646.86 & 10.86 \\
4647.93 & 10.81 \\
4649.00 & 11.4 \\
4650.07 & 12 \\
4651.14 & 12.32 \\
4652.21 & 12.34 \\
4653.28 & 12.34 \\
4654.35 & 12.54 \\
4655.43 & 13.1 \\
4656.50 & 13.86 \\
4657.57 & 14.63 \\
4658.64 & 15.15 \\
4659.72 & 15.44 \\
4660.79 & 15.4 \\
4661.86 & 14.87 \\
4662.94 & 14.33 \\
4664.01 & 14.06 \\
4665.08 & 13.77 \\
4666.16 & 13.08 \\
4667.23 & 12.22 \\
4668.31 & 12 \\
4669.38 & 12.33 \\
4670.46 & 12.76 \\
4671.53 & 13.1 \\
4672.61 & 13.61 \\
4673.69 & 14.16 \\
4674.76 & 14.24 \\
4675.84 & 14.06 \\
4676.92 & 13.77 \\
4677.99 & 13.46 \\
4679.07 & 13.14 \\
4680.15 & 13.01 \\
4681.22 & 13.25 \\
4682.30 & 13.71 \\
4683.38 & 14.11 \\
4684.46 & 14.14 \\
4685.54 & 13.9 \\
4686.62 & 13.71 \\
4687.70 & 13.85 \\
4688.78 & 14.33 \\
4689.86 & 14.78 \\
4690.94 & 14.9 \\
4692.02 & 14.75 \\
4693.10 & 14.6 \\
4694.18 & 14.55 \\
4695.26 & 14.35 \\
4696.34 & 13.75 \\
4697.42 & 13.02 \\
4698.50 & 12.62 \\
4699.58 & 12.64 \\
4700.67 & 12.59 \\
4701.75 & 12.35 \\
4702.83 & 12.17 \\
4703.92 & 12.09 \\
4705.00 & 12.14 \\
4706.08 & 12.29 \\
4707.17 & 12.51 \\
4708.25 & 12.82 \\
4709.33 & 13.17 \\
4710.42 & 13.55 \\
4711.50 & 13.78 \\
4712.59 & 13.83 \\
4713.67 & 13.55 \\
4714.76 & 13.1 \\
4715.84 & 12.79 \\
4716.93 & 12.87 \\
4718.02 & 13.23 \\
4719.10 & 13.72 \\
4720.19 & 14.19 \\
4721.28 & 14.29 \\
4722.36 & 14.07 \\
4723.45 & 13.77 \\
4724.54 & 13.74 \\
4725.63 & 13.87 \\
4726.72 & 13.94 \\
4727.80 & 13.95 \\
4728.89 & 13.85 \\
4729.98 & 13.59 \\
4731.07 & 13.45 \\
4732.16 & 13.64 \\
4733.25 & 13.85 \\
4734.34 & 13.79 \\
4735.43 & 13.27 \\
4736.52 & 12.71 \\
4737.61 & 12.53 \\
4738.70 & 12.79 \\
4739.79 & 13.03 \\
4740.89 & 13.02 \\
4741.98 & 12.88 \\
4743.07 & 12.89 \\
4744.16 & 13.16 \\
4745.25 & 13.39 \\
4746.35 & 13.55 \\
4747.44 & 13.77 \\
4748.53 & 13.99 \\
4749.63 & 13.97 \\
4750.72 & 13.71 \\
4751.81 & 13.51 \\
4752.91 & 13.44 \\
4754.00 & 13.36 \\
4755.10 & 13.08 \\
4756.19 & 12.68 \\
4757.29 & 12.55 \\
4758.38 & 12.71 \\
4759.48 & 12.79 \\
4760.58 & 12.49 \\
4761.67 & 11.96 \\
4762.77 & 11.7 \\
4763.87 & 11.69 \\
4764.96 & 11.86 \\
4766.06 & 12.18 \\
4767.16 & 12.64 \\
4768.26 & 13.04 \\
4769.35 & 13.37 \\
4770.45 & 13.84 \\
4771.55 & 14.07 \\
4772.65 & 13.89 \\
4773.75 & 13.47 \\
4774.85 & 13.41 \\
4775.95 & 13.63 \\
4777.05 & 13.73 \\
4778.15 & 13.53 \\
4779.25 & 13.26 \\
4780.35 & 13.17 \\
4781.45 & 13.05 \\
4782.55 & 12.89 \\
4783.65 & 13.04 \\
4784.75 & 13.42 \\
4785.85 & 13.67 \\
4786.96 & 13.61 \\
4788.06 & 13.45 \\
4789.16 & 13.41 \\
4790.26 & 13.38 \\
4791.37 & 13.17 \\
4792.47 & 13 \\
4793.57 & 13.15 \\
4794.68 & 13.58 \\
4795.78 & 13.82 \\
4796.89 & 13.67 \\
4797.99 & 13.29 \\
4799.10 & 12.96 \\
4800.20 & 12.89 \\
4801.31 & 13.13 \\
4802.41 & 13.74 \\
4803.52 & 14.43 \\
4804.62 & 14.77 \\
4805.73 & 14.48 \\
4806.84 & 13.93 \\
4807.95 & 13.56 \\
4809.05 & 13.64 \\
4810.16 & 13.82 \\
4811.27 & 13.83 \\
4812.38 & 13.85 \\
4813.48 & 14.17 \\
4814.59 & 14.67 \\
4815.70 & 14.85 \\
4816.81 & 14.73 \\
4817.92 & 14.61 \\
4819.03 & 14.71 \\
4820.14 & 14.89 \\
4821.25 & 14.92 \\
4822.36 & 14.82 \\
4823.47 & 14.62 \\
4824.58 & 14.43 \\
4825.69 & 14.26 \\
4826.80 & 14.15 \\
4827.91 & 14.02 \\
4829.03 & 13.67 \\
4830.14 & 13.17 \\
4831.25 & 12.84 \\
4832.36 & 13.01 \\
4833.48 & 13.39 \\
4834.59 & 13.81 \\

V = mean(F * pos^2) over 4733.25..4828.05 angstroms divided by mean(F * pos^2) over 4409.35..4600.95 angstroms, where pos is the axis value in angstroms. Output 1.2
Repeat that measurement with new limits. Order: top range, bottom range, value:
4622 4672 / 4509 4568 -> 1.10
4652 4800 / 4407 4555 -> 1.21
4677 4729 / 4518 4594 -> 1.12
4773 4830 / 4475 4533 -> 1.21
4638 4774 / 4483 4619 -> 1.09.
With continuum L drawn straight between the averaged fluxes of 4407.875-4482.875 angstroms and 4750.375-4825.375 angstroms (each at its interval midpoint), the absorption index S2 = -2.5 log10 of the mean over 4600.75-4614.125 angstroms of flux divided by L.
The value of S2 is -0.07 mag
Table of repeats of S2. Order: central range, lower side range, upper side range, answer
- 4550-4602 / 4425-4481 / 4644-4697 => -0.04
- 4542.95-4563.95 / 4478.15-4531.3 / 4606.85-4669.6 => 0.03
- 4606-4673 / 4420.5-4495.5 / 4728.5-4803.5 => -0.07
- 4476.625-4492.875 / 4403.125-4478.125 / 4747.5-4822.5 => -0.07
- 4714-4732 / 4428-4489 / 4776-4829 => -0.02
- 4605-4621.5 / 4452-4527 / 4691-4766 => -0.05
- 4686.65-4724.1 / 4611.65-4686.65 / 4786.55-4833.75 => 0.01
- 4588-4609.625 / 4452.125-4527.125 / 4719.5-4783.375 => -0.03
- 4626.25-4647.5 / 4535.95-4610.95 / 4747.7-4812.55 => -0.04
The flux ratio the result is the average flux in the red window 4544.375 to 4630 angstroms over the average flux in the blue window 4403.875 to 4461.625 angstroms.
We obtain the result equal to 1.18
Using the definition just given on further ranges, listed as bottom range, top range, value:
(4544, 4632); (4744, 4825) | 1.02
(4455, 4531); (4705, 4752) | 1.06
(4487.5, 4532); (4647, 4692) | 1.04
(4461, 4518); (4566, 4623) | 1.03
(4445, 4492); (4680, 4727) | 1.13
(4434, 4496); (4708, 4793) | 1.12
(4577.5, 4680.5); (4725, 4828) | 1.01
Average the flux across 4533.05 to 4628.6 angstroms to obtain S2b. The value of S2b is 13.1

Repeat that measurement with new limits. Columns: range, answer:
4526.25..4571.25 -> 12.5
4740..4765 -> 13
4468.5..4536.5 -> 12.8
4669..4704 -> 13.6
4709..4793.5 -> 13.3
